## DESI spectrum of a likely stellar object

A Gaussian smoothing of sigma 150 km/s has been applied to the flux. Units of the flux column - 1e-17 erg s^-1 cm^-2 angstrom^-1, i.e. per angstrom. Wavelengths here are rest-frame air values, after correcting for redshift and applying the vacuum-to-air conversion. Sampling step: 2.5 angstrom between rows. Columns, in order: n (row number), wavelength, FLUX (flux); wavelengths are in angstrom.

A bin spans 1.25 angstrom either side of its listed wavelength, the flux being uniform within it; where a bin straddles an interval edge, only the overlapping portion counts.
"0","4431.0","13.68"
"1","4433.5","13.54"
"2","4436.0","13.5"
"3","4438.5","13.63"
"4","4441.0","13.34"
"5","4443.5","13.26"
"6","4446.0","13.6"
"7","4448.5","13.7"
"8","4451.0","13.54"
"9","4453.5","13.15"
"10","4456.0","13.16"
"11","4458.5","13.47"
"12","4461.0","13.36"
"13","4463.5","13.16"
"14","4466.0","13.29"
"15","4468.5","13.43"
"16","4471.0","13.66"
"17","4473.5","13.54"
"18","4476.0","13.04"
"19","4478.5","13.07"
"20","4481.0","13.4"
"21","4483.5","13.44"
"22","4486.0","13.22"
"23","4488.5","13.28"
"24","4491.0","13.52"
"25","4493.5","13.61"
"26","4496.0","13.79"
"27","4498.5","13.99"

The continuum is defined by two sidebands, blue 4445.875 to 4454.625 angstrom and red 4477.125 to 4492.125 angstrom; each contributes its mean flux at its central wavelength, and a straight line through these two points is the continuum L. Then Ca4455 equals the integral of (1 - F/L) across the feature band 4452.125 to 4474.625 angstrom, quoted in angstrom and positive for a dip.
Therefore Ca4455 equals 0.1 angstrom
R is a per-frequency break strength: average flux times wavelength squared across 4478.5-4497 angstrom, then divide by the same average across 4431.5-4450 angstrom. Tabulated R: 1.02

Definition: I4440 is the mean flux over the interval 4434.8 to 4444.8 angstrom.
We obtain 13.4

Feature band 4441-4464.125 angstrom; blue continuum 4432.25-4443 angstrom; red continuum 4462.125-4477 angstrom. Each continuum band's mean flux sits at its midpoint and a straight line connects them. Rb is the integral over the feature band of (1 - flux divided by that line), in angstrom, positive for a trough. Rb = 0.1 angstrom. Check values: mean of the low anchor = 13.5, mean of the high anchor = 13.4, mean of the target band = 13.4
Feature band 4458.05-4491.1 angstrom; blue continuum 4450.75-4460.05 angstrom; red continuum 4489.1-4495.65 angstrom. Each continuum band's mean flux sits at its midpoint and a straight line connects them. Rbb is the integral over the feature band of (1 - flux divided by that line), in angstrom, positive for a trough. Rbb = 0.3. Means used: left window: 13.3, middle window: 13.3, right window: 13.6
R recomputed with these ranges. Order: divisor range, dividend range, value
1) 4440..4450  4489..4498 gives 1.03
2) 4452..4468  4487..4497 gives 1.03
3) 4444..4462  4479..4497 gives 1.02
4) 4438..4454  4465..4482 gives 1.00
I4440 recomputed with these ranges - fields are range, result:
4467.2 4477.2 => 13.4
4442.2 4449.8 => 13.5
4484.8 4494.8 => 13.4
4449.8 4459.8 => 13.3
